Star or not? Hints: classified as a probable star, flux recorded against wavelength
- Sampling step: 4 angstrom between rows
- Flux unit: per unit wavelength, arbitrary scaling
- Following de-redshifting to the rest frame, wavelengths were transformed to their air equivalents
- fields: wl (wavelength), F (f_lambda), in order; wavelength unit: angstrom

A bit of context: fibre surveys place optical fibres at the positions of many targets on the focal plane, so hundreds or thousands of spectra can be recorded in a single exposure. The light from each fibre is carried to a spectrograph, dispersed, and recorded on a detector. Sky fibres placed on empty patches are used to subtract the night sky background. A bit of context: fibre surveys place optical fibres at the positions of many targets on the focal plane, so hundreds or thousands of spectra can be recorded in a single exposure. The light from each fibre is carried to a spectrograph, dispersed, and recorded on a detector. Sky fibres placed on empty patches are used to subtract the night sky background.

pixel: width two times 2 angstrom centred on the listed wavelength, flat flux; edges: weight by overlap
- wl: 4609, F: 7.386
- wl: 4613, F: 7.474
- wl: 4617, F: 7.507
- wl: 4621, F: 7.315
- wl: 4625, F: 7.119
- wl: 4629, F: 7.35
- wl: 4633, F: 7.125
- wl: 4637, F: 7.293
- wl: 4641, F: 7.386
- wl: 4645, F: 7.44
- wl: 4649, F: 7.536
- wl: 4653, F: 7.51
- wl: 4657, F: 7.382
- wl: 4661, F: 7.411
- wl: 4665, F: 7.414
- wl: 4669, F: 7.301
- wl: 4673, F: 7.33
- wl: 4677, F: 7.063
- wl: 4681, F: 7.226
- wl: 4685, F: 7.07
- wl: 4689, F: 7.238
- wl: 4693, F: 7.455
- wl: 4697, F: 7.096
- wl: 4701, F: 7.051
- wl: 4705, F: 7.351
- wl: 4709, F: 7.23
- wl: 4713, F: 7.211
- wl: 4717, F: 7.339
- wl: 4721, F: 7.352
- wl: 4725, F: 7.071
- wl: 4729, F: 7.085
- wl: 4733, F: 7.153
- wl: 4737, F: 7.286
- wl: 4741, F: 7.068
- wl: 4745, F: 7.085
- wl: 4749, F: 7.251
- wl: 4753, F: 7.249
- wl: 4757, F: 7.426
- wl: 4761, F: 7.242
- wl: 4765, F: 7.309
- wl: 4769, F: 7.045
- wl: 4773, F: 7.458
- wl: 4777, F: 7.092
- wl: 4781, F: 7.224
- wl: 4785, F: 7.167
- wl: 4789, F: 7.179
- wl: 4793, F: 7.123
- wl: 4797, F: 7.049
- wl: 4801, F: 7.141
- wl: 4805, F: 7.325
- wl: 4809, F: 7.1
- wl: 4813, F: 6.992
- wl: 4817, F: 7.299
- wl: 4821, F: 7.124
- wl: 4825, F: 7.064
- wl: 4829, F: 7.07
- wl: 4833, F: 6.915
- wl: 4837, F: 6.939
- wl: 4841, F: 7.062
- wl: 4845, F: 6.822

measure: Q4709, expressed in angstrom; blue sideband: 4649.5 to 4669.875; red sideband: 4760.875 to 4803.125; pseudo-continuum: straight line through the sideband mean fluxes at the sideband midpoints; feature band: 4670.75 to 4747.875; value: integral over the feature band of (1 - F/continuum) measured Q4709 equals 1.3 angstrom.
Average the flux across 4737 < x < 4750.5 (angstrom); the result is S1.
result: 7.15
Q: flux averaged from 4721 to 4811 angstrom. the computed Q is 7.19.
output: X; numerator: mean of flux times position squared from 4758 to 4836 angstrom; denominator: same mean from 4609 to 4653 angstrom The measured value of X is 1.04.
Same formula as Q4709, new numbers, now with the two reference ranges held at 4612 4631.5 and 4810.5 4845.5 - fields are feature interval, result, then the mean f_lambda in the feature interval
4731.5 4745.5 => 0.0 angstrom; 7.15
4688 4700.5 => 0.0 angstrom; 7.24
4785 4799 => -0.1 angstrom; 7.12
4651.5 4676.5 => -0.3 angstrom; 7.37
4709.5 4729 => -0.1 angstrom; 7.23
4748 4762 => -0.3 angstrom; 7.3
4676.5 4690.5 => 0.2 angstrom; 7.16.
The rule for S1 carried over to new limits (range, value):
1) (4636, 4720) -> 7.3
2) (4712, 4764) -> 7.22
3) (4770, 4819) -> 7.18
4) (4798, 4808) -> 7.2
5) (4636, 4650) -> 7.41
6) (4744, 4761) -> 7.26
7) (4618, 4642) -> 7.27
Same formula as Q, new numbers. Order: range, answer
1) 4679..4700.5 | 7.21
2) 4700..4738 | 7.22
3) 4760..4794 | 7.21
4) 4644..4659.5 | 7.47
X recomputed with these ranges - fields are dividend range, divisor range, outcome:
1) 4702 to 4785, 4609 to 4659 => 1.03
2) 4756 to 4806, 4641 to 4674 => 1.02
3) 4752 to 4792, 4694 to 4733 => 1.03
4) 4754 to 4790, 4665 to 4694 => 1.04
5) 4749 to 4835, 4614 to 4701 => 1.04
